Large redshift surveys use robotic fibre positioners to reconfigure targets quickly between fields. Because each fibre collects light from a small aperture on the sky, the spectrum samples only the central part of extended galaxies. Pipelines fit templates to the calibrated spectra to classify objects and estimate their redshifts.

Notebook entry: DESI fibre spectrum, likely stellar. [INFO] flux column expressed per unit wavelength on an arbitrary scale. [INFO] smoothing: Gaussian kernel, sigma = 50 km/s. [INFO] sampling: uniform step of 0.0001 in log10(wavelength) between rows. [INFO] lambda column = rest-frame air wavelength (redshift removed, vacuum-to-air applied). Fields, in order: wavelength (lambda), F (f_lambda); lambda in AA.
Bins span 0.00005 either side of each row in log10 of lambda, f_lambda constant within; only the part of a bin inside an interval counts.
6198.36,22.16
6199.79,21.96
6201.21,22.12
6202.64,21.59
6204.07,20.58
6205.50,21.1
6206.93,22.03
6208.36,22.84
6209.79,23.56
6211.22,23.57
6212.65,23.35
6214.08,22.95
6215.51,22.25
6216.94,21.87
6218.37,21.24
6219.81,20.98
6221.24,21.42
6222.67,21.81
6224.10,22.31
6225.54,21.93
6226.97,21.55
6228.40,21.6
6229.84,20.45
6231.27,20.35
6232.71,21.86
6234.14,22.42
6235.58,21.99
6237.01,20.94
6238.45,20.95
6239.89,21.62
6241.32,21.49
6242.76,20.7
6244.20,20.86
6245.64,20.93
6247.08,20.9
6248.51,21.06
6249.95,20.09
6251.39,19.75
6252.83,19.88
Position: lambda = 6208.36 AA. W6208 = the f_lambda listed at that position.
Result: 22.84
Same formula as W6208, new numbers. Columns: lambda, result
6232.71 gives 21.86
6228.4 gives 21.6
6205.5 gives 21.1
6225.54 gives 21.93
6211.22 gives 23.57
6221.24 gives 21.42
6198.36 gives 22.16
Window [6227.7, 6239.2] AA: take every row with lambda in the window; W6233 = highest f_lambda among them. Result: 22.42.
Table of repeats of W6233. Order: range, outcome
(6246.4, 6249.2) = 21.06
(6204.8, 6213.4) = 23.57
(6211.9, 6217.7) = 23.35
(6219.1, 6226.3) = 22.31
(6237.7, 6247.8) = 21.62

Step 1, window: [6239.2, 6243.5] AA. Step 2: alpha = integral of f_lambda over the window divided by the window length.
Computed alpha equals 21.3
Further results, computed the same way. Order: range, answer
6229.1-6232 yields 20.4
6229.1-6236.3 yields 21.4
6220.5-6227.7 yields 21.8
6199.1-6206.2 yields 21.5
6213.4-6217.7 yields 22.4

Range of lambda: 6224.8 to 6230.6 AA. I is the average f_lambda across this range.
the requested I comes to 21.4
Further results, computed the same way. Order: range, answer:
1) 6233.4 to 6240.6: 21.6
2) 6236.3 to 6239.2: 20.9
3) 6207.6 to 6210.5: 23.2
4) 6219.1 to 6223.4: 21.4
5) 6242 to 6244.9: 20.8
